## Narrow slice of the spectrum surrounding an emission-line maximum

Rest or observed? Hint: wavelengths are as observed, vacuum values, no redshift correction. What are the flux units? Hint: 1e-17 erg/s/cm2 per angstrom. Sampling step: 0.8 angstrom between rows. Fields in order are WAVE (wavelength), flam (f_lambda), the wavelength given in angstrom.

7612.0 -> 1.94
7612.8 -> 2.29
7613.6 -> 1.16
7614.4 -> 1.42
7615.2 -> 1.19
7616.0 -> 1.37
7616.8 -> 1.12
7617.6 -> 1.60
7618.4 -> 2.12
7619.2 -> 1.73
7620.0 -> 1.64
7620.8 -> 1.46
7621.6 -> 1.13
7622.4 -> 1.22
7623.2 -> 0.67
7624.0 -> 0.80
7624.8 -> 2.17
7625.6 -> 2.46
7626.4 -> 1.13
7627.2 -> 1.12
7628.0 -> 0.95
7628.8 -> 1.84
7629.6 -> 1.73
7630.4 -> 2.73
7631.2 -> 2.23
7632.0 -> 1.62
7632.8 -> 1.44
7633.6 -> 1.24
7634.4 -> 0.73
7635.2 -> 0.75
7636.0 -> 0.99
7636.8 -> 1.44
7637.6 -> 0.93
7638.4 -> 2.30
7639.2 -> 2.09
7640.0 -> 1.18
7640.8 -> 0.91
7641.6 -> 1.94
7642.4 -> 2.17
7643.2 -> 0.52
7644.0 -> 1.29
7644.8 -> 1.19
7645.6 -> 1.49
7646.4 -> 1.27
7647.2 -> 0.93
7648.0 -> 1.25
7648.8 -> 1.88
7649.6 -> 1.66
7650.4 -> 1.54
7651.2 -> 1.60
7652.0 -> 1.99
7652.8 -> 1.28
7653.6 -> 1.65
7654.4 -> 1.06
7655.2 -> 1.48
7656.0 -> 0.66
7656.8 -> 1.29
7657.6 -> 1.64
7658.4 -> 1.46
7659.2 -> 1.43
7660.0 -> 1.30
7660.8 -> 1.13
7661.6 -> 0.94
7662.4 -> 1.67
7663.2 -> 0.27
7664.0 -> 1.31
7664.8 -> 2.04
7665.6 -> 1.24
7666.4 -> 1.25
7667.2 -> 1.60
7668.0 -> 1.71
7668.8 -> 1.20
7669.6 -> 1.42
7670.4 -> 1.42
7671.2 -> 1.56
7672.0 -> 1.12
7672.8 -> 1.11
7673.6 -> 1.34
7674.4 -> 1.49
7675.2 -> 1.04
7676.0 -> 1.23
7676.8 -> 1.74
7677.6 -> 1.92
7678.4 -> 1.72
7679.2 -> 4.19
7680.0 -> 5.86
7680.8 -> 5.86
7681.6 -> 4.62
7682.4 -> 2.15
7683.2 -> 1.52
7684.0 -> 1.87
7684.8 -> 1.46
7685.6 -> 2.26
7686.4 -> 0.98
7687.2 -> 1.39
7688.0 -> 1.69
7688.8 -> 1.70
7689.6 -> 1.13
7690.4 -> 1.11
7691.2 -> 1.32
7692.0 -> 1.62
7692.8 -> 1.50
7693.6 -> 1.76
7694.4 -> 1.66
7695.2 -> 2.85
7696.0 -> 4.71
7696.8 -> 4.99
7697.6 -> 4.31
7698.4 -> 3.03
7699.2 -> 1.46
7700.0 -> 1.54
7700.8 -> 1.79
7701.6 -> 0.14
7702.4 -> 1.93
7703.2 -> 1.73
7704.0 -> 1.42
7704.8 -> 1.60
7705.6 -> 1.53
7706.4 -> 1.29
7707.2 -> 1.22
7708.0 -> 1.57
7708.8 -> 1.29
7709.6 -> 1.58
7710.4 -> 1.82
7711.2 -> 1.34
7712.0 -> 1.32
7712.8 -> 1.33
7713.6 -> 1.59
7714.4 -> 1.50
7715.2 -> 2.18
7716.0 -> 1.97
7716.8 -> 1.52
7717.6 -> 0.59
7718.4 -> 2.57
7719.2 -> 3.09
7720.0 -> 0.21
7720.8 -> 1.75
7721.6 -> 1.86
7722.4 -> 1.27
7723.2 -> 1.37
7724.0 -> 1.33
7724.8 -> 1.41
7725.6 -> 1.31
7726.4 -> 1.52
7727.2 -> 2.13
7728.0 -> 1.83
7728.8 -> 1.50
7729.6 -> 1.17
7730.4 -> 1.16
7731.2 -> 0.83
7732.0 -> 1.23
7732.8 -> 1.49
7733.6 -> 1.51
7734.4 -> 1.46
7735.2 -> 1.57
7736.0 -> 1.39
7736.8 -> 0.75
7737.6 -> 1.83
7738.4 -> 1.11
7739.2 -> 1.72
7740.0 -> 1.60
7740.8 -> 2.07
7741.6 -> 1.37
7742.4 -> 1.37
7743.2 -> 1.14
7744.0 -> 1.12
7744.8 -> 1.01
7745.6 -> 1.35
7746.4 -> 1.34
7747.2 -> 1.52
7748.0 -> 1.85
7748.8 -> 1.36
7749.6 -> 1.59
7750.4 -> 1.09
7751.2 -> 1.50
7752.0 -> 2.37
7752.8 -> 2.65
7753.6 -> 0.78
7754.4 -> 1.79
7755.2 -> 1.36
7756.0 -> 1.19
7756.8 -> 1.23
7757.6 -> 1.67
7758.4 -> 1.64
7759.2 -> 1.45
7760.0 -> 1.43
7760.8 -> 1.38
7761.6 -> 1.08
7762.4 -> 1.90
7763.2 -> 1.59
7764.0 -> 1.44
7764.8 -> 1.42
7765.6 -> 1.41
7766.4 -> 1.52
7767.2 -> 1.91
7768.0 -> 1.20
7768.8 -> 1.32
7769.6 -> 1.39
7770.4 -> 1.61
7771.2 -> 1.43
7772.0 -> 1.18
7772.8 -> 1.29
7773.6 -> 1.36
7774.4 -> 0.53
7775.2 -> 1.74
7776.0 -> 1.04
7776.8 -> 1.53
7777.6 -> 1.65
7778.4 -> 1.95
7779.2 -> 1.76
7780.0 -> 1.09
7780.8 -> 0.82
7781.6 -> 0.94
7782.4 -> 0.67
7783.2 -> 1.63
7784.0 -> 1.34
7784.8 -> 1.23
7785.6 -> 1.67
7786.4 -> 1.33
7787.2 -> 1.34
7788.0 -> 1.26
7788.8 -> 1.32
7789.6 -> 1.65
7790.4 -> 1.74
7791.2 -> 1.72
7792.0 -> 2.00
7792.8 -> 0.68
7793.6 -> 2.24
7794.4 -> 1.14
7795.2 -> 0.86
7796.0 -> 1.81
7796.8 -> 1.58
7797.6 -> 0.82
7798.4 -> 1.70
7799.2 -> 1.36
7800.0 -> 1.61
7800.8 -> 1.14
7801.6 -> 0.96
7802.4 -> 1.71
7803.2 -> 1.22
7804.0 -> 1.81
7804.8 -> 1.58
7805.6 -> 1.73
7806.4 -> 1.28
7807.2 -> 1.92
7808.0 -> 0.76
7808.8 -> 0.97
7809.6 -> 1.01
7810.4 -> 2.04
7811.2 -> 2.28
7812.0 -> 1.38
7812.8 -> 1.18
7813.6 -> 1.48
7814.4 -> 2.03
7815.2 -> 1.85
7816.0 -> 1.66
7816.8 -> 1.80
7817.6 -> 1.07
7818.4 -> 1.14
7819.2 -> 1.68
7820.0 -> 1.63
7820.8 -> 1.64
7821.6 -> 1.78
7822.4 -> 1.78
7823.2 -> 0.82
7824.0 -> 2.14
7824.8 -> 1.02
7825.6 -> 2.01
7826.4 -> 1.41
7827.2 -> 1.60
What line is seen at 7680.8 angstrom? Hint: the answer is [S II] 6716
